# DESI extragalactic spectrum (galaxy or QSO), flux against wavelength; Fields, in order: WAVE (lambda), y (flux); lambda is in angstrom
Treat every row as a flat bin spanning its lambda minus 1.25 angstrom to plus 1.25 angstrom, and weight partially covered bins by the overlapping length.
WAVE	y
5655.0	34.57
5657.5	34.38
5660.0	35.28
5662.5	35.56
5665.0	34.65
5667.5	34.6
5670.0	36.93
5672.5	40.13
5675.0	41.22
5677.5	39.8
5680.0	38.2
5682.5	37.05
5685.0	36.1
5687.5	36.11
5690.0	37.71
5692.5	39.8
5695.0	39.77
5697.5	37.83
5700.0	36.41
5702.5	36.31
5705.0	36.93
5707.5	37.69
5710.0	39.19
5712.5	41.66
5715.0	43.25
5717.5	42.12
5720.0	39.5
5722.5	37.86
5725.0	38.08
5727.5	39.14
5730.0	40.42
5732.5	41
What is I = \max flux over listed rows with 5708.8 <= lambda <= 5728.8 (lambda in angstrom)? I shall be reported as 43.25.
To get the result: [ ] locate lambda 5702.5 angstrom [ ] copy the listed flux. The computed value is 36.31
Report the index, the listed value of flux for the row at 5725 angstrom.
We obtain 38.08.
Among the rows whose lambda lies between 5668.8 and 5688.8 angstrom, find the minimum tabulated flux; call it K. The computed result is 36.1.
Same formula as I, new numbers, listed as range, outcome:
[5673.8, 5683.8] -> 41.22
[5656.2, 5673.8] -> 40.13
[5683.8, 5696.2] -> 39.8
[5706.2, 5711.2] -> 39.19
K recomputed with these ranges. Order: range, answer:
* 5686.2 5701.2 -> 36.11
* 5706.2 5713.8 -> 37.69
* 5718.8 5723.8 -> 37.86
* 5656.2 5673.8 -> 34.38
